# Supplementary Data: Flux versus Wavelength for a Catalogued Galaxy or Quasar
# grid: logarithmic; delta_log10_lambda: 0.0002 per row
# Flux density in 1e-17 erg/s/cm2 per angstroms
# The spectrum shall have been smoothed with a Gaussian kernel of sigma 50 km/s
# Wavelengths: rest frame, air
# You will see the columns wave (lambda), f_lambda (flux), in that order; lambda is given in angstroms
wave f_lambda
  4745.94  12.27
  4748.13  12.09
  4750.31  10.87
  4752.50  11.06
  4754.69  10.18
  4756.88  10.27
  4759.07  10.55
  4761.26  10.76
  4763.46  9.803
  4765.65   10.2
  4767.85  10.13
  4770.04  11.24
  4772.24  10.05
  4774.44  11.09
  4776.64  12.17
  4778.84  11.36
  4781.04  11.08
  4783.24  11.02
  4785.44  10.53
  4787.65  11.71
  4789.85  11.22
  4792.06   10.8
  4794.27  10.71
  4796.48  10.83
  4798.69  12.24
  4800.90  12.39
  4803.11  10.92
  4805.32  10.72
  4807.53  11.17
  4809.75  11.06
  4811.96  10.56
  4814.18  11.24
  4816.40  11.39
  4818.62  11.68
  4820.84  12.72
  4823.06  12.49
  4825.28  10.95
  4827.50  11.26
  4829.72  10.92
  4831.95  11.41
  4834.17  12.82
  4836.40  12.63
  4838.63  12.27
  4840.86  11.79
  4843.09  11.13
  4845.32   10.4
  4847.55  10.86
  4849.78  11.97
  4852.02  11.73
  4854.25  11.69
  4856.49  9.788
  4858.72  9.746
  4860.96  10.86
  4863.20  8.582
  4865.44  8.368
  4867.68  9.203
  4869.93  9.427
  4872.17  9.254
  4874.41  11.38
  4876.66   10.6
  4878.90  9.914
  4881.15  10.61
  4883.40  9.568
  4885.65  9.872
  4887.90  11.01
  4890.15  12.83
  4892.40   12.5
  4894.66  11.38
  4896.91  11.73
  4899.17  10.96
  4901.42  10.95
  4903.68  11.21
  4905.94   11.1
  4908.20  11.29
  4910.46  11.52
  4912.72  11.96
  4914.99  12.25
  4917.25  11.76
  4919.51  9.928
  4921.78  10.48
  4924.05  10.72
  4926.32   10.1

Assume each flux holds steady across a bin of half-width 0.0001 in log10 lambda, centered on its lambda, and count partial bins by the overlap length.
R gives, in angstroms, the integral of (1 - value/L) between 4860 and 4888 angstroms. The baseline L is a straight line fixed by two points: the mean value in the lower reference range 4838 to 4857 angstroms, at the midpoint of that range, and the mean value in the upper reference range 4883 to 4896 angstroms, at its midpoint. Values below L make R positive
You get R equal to 3.6 angstroms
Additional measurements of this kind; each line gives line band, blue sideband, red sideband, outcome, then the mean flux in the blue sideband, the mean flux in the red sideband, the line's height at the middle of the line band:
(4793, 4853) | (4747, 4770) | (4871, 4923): -3.7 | 10.6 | 11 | 10.8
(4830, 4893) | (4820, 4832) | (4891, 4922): 4.1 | 11.6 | 11.4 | 11.5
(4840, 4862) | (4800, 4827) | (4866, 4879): -1.1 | 11.4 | 9.9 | 10.5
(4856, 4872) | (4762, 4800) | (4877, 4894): 2.2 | 11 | 10.9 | 10.9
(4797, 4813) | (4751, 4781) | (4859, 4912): -0.9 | 10.7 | 10.6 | 10.7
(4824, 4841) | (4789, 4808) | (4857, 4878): -2.1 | 11.2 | 9.72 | 10.5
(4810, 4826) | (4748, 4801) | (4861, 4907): -1.2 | 10.9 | 10.5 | 10.8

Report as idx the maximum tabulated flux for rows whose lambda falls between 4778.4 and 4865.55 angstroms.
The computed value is 12.82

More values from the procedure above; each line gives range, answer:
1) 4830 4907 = 12.83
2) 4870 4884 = 11.38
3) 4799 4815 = 12.39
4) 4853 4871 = 11.69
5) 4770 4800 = 12.24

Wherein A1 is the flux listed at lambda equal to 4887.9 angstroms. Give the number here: 11.01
